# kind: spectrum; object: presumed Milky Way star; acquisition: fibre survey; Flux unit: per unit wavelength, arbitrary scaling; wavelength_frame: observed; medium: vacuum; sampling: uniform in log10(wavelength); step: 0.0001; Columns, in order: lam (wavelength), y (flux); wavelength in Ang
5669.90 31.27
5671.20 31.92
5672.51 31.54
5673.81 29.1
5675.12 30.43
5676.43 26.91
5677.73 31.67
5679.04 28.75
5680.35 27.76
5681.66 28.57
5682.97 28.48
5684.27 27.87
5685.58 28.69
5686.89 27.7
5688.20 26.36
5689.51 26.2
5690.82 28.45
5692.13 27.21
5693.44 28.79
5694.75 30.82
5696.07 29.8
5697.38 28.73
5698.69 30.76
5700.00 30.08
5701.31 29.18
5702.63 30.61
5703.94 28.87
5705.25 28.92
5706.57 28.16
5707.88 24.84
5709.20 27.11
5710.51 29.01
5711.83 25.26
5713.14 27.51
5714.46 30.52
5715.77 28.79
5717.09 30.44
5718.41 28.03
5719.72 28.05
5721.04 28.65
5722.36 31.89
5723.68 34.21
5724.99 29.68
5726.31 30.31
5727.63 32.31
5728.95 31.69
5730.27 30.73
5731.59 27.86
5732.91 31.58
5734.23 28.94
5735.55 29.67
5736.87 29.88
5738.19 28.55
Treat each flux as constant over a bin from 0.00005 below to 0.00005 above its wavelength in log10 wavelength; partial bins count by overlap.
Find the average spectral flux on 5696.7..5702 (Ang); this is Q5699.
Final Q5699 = 29.7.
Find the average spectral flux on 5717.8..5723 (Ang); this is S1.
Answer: 29.2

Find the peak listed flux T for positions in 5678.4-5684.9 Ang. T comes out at 28.75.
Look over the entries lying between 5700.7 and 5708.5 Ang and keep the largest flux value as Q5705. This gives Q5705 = 30.61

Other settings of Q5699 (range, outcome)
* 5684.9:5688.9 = 27.6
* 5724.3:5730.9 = 31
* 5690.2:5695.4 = 28.8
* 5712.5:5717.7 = 29.3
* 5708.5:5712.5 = 27.1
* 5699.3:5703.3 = 30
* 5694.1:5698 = 29.7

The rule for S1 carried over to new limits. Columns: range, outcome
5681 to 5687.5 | 28.3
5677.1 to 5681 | 29.3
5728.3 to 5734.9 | 30.2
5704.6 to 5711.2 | 27.6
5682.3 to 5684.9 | 28.3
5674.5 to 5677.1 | 28.7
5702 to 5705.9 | 29.5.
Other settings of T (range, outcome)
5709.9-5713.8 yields 29.01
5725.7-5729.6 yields 32.31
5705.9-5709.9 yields 28.16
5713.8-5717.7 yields 30.52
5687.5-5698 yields 30.82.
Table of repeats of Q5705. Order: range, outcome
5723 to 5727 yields 34.21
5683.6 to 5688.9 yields 28.69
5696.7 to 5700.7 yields 30.76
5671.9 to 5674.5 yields 31.54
